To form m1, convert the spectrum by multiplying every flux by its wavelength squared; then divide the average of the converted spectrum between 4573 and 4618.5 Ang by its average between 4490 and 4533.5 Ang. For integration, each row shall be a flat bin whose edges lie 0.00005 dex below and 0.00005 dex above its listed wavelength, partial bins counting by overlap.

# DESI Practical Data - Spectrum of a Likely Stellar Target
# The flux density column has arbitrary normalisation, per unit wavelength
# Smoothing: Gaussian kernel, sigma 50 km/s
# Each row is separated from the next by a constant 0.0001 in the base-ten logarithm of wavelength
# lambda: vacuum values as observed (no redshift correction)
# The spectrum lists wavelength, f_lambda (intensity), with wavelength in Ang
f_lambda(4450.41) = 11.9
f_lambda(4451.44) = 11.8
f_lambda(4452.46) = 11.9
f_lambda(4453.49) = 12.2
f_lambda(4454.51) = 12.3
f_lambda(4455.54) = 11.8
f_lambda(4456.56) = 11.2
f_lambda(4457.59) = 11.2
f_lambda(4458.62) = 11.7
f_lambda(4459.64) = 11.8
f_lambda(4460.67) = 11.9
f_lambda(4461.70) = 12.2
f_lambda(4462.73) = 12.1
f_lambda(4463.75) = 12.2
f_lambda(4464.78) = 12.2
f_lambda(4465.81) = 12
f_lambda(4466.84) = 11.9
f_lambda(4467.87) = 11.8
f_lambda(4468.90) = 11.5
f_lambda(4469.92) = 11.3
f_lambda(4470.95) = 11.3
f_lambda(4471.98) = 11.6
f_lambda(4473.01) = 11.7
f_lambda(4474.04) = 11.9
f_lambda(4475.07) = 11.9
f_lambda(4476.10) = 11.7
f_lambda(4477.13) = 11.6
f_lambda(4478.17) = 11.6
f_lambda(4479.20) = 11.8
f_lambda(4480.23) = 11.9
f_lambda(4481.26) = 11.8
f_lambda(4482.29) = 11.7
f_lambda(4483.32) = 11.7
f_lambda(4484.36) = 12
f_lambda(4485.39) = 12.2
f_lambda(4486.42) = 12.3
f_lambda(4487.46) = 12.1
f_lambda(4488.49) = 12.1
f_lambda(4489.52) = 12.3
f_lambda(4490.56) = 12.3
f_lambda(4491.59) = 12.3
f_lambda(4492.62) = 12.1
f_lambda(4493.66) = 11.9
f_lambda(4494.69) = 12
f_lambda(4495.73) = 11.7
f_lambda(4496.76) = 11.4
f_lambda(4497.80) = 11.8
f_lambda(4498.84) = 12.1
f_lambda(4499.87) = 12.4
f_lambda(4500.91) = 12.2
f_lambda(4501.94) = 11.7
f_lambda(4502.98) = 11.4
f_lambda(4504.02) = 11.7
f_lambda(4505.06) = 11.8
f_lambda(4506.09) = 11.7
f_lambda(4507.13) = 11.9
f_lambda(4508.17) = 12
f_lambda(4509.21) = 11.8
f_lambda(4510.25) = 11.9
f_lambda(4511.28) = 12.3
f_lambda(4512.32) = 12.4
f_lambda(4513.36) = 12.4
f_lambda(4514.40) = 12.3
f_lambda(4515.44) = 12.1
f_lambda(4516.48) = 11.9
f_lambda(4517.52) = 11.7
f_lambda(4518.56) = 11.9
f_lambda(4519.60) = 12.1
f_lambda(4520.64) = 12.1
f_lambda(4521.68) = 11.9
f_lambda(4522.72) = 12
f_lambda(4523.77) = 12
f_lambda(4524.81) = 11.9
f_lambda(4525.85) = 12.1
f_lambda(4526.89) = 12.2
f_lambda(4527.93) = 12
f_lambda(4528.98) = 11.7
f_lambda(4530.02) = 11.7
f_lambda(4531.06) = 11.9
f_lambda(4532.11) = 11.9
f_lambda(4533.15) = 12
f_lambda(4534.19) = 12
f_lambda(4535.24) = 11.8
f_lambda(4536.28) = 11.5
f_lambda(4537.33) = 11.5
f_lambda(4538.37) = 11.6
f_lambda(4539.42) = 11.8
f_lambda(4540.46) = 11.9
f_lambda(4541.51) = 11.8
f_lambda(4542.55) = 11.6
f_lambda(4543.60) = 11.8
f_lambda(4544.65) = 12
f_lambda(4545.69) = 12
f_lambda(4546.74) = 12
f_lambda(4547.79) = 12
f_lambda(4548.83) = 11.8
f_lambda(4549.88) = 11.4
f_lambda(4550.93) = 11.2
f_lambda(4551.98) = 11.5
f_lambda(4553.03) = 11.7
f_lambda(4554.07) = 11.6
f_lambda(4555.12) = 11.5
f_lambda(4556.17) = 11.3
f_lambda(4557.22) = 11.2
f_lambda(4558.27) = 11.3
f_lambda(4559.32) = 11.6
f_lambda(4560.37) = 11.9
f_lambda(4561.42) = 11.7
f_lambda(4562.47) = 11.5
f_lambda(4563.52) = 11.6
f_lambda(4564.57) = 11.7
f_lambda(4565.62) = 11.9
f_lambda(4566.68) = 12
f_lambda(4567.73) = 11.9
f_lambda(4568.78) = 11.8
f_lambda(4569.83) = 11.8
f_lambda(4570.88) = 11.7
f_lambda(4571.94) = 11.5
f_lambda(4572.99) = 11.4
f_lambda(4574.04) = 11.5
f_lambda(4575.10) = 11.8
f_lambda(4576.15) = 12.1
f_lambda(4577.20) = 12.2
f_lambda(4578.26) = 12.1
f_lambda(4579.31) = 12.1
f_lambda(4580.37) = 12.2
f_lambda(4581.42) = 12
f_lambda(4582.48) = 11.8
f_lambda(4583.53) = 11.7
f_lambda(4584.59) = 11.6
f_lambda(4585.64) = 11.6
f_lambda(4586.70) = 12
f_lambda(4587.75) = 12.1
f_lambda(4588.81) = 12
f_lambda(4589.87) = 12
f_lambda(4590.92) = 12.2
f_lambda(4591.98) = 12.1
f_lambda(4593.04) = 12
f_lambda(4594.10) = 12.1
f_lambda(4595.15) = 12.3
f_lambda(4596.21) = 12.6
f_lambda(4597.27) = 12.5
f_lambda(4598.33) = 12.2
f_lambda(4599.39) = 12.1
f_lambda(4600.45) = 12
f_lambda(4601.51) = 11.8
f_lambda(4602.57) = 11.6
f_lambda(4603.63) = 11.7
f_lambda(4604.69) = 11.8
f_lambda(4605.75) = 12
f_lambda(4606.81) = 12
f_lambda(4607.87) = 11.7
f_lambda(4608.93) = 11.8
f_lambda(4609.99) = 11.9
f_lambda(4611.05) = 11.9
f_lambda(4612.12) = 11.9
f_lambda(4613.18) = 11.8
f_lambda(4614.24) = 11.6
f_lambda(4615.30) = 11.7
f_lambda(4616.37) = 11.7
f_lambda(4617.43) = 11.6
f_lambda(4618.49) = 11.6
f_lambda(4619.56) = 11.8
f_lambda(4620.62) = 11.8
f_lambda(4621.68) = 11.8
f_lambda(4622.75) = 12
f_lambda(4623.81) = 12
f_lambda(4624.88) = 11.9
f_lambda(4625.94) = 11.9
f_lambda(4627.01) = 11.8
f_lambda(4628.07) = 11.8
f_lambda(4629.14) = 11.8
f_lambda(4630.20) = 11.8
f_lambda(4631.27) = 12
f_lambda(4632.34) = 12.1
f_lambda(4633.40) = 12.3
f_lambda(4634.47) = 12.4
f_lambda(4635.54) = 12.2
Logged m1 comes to 1.0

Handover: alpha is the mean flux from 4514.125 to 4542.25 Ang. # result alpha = 11.9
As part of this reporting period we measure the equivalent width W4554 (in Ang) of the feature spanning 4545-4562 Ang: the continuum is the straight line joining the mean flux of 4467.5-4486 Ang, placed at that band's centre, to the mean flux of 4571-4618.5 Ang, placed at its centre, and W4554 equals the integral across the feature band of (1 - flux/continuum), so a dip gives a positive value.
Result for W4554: 0.3 Ang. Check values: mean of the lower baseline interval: 11.7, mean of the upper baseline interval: 11.9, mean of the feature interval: 11.6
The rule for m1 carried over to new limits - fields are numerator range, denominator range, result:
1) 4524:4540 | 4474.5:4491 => 1.01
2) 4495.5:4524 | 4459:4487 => 1.03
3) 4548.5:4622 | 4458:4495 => 1.04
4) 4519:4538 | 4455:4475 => 1.04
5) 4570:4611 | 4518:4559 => 1.04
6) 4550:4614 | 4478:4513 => 1.03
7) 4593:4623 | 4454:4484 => 1.08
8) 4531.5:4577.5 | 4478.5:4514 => 1.00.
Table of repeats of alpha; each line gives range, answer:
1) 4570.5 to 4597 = 12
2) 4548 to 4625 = 11.8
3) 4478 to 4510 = 11.9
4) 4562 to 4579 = 11.8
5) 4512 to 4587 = 11.8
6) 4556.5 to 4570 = 11.7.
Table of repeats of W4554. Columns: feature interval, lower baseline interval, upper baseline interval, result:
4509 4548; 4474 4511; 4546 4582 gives -0.39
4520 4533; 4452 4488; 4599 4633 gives -0.13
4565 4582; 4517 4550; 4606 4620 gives -0.08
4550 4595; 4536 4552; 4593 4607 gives 0.43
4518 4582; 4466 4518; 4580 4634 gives 0.65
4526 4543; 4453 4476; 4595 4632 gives 0.04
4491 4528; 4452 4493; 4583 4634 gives -0.27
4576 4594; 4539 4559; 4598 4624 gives -0.36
